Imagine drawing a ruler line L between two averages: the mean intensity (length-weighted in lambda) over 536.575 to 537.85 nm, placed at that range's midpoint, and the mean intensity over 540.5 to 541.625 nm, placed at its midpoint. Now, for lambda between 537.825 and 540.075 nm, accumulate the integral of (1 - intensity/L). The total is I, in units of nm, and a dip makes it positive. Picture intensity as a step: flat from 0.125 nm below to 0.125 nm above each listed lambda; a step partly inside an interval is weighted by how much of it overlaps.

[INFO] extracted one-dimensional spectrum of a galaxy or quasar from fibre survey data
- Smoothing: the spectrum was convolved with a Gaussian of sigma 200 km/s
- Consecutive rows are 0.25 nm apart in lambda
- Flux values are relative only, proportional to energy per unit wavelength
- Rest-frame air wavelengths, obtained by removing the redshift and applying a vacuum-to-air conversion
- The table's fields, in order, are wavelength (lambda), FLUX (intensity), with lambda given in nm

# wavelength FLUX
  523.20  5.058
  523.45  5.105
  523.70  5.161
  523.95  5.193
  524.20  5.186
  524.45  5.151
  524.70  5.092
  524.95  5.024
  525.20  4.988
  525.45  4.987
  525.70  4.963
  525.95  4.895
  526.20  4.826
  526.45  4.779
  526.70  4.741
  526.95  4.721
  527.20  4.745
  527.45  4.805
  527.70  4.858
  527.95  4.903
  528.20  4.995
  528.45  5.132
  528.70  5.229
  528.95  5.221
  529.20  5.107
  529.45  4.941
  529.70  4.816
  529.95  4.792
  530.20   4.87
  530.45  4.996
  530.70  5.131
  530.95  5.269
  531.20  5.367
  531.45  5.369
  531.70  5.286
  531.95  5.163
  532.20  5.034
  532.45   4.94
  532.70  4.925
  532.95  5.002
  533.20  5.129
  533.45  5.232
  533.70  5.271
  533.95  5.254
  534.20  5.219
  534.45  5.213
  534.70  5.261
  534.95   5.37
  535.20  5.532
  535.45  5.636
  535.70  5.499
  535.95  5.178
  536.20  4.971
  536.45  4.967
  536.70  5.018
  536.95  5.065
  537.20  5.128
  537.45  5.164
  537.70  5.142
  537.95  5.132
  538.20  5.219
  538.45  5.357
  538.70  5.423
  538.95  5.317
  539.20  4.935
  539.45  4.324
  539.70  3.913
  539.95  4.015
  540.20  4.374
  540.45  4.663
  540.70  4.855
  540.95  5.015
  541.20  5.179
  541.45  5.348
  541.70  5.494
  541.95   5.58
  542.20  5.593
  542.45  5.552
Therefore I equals 0.11 nm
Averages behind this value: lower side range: 5.1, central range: 4.85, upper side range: 5.09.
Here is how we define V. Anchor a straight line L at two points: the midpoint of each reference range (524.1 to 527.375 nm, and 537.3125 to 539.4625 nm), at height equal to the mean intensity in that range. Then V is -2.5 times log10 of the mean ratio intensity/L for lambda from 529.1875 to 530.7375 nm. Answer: 0.02 mag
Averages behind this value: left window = 4.93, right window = 5.15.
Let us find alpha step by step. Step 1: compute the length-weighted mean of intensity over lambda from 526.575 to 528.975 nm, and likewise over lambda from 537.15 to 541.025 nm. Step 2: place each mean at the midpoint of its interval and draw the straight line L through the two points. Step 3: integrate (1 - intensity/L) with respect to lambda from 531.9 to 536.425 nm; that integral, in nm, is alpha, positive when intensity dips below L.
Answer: -0.29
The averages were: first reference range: 4.92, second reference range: 4.87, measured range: 5.21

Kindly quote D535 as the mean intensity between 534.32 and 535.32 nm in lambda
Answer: 5.34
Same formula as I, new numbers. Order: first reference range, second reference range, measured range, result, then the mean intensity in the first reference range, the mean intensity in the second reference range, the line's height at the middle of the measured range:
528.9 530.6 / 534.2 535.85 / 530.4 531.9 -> -0.051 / 4.95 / 5.4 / 5.07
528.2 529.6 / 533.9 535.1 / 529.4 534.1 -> 0.085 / 5.11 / 5.27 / 5.19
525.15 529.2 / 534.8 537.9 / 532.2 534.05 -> 0.006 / 4.93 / 5.22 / 5.12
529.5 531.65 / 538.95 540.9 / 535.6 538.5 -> -0.282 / 5.08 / 4.52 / 4.69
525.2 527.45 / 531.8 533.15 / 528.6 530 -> -0.028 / 4.84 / 5.02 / 4.93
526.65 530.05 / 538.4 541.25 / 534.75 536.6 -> -0.185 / 4.93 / 4.76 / 4.82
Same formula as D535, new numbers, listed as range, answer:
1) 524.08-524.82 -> 5.14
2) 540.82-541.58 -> 5.18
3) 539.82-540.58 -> 4.35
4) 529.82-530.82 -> 4.95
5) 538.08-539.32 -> 5.25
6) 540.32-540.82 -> 4.75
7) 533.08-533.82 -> 5.21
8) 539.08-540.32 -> 4.31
